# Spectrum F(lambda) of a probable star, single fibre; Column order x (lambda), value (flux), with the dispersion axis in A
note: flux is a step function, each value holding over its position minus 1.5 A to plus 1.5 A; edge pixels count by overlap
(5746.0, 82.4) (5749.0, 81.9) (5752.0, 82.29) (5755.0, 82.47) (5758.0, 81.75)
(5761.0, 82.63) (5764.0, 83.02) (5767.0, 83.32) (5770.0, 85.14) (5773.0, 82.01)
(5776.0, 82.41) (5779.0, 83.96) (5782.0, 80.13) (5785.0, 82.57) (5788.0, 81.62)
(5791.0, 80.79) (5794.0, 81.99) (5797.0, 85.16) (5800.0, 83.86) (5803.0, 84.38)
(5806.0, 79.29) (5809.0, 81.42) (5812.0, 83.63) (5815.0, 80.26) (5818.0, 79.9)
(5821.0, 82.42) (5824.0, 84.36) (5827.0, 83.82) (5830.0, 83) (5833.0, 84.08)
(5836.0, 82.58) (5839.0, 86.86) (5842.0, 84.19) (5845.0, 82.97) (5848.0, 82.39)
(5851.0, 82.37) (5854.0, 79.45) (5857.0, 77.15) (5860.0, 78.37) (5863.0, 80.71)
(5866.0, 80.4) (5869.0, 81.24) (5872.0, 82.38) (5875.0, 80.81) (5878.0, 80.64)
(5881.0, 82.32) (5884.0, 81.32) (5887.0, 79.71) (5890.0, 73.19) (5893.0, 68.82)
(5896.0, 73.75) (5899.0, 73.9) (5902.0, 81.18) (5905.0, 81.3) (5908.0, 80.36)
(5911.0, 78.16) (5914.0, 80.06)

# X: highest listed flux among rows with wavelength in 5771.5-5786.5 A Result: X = 83.96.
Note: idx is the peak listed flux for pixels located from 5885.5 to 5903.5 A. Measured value 81.18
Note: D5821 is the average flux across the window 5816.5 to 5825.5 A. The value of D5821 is 82.2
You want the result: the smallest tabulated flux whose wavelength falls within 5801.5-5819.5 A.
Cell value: 79.29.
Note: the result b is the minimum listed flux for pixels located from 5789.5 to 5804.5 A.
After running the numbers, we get 80.79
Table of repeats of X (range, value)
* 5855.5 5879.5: 82.38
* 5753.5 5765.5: 83.02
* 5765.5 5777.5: 85.14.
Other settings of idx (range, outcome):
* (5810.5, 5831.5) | 84.36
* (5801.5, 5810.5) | 84.38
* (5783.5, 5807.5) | 85.16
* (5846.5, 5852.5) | 82.39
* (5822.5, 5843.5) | 86.86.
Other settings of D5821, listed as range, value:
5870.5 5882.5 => 81.5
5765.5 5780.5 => 83.4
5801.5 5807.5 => 81.8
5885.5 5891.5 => 76.5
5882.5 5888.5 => 80.5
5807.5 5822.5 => 81.5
